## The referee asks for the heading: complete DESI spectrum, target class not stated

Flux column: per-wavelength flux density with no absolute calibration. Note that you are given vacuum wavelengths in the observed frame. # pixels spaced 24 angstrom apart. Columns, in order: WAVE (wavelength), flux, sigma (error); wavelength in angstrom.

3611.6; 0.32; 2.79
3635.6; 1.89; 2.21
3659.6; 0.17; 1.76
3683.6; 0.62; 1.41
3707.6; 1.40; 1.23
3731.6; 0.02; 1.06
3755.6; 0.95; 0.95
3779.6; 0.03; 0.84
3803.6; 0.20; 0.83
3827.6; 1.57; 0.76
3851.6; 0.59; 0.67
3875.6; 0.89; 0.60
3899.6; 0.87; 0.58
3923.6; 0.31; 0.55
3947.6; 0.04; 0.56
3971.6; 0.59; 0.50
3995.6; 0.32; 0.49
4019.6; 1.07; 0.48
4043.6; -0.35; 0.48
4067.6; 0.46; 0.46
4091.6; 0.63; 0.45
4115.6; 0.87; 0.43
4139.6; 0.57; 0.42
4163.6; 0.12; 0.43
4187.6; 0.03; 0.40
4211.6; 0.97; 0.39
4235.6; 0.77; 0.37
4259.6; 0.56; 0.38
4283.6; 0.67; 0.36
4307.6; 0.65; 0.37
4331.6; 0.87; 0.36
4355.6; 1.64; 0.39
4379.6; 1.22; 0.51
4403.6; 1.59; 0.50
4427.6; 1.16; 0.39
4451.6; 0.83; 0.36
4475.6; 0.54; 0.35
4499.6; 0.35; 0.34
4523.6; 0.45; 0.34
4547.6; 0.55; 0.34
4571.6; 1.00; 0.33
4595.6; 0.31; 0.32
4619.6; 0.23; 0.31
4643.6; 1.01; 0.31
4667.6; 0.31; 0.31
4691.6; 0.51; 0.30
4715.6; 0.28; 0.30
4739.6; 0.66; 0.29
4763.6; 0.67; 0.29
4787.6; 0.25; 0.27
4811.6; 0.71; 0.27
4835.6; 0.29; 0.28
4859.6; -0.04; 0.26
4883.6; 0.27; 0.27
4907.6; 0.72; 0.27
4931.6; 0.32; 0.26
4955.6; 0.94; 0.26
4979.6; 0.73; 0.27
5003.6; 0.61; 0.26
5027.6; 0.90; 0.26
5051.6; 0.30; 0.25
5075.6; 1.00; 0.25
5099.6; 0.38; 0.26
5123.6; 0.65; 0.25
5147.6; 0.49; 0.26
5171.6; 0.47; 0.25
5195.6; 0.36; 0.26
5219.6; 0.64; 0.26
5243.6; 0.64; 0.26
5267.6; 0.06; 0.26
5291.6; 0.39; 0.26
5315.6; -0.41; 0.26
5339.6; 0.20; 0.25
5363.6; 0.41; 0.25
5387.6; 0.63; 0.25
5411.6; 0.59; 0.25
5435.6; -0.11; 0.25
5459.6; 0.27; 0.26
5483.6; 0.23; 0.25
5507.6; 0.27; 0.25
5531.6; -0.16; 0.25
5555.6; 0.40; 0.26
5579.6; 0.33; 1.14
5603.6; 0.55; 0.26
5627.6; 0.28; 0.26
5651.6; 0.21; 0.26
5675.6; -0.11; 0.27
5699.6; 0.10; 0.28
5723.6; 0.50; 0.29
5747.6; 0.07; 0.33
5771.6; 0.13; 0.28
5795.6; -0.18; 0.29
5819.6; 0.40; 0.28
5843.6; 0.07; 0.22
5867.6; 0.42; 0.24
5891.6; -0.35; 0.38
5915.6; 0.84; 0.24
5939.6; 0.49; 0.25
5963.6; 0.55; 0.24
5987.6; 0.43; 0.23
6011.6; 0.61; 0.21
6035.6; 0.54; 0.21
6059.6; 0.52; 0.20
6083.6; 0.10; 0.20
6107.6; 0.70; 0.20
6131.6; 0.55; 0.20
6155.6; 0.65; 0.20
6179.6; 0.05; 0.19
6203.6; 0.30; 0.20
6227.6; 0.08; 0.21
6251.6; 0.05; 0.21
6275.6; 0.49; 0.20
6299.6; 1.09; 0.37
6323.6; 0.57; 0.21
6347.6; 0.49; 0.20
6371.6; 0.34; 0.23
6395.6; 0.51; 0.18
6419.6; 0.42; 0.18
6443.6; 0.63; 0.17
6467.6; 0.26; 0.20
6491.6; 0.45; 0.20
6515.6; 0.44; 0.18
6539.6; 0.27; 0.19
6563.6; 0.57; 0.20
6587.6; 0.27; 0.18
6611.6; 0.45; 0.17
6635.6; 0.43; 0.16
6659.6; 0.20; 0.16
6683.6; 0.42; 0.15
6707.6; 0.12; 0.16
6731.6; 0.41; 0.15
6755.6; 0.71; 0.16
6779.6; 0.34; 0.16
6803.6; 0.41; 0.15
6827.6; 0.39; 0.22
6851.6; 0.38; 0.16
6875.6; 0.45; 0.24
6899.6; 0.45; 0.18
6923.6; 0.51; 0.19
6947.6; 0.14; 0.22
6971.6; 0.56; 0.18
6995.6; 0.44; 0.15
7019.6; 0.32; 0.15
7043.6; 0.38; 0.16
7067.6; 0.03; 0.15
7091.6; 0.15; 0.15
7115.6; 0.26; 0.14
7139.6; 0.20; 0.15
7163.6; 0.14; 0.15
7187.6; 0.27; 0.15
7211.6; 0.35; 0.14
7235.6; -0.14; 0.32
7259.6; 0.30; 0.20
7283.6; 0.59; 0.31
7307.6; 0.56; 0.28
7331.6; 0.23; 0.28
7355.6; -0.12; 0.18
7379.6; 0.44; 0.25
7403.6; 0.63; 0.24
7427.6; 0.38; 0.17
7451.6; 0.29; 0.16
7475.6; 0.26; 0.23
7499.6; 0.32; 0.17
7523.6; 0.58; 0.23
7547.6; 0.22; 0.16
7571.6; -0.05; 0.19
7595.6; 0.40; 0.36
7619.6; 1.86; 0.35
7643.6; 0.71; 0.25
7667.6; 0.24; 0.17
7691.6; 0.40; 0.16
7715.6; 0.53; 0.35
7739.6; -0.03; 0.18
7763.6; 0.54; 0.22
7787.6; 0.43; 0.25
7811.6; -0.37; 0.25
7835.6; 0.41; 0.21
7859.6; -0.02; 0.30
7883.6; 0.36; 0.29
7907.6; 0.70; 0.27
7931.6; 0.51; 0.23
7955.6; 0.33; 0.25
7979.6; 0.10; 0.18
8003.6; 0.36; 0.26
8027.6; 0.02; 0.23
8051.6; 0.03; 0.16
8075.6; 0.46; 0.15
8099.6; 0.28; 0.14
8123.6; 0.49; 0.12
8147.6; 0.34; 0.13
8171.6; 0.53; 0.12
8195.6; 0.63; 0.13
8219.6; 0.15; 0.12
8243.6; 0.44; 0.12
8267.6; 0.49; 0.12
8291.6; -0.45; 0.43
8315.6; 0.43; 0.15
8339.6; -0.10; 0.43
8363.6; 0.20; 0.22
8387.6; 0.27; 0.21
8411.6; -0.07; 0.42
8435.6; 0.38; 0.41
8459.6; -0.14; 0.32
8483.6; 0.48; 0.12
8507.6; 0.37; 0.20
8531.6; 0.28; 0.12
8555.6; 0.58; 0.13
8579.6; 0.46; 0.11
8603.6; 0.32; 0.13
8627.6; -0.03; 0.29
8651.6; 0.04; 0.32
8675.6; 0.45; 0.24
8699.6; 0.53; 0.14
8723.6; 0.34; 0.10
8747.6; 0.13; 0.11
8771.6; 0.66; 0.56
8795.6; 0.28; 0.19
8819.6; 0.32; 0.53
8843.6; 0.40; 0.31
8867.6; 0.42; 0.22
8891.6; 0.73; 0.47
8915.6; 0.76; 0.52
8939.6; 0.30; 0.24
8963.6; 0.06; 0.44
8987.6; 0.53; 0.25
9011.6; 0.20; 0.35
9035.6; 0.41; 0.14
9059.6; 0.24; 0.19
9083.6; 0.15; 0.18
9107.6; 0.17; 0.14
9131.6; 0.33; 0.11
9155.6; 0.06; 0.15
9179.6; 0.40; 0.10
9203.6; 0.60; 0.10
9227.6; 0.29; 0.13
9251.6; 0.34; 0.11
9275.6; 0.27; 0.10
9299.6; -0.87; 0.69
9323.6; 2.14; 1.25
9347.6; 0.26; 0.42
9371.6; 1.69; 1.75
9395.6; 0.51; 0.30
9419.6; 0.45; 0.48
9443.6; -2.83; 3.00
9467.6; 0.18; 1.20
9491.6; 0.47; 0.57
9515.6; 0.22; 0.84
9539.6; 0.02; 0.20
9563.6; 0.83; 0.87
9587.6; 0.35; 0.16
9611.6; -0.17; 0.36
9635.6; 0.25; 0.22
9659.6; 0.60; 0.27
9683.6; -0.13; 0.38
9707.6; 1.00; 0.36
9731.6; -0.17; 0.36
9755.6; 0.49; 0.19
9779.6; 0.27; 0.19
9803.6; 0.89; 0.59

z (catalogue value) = 1.046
